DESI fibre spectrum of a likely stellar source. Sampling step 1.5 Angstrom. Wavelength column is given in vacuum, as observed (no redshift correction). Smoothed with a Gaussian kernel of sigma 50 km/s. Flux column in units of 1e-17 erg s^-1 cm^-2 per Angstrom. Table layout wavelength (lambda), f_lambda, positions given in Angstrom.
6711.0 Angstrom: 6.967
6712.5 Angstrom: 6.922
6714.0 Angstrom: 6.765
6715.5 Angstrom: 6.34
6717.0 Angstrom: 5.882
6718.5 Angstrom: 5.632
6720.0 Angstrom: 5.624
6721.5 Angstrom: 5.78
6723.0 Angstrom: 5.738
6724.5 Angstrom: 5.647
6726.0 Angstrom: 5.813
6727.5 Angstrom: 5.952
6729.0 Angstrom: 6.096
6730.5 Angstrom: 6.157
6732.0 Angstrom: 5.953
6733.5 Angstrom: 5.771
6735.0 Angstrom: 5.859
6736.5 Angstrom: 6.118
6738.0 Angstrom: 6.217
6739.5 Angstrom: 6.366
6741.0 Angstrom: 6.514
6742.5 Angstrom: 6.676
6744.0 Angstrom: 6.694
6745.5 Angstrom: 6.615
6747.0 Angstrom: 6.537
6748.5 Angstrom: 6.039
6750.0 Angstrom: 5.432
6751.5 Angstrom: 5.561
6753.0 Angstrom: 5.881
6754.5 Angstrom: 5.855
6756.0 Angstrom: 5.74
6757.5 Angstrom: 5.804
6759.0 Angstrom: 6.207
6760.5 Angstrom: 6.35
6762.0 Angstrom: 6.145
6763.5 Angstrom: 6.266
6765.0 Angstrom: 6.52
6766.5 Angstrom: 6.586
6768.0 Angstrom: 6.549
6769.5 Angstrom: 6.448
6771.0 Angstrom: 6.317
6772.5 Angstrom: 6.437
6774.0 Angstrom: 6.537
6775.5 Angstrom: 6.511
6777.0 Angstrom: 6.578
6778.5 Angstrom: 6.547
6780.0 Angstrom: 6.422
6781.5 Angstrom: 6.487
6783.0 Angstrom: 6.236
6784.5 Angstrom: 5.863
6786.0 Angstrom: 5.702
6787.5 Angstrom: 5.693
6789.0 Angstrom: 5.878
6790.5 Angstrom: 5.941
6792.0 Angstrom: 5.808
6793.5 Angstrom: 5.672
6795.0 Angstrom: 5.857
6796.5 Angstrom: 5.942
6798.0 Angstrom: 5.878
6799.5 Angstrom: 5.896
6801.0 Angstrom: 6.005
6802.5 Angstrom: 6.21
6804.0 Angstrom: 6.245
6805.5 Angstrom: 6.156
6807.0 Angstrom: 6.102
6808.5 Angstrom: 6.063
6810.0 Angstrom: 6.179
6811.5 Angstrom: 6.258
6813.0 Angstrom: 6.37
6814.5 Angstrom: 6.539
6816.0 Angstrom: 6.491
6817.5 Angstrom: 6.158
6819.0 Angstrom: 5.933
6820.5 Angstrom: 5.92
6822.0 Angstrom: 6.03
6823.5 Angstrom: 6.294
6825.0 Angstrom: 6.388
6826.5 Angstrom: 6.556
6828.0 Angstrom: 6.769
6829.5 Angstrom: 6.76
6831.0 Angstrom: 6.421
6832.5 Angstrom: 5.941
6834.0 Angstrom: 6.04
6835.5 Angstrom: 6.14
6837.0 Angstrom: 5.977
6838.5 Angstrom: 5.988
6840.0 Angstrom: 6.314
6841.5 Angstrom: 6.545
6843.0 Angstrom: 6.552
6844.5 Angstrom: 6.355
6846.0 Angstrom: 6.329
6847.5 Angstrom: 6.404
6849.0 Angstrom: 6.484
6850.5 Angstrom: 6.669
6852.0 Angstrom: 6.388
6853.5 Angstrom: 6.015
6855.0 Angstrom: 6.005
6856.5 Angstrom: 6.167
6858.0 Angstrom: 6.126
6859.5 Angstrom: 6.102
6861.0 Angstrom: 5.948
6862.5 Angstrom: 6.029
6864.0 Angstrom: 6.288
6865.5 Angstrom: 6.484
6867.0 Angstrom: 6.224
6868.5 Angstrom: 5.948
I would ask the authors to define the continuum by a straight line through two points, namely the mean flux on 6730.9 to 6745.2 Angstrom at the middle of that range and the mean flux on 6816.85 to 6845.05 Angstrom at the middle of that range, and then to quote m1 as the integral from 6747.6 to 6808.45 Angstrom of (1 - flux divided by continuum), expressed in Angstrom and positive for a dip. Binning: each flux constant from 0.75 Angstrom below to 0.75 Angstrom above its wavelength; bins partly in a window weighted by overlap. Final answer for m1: 1.5 Angstrom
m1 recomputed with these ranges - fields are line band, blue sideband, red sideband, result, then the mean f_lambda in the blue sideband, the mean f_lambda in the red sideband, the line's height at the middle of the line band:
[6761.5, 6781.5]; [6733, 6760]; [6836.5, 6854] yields -0.93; 6.11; 6.34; 6.17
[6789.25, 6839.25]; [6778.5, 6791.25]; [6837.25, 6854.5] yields 0.43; 6.06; 6.35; 6.2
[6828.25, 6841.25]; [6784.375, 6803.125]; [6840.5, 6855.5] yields 0.04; 5.87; 6.38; 6.26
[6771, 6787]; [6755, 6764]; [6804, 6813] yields -0.54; 6.07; 6.18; 6.12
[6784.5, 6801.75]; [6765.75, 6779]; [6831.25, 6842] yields 1.46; 6.5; 6.14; 6.38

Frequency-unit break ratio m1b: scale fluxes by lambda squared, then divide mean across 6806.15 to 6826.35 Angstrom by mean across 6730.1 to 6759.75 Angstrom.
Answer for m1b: 1.04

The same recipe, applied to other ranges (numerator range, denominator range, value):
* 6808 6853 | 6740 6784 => 1.02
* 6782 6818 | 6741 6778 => 0.98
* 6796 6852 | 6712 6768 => 1.05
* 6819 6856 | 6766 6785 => 1.00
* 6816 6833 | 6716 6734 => 1.11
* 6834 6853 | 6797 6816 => 1.04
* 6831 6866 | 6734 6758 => 1.05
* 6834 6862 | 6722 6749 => 1.05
